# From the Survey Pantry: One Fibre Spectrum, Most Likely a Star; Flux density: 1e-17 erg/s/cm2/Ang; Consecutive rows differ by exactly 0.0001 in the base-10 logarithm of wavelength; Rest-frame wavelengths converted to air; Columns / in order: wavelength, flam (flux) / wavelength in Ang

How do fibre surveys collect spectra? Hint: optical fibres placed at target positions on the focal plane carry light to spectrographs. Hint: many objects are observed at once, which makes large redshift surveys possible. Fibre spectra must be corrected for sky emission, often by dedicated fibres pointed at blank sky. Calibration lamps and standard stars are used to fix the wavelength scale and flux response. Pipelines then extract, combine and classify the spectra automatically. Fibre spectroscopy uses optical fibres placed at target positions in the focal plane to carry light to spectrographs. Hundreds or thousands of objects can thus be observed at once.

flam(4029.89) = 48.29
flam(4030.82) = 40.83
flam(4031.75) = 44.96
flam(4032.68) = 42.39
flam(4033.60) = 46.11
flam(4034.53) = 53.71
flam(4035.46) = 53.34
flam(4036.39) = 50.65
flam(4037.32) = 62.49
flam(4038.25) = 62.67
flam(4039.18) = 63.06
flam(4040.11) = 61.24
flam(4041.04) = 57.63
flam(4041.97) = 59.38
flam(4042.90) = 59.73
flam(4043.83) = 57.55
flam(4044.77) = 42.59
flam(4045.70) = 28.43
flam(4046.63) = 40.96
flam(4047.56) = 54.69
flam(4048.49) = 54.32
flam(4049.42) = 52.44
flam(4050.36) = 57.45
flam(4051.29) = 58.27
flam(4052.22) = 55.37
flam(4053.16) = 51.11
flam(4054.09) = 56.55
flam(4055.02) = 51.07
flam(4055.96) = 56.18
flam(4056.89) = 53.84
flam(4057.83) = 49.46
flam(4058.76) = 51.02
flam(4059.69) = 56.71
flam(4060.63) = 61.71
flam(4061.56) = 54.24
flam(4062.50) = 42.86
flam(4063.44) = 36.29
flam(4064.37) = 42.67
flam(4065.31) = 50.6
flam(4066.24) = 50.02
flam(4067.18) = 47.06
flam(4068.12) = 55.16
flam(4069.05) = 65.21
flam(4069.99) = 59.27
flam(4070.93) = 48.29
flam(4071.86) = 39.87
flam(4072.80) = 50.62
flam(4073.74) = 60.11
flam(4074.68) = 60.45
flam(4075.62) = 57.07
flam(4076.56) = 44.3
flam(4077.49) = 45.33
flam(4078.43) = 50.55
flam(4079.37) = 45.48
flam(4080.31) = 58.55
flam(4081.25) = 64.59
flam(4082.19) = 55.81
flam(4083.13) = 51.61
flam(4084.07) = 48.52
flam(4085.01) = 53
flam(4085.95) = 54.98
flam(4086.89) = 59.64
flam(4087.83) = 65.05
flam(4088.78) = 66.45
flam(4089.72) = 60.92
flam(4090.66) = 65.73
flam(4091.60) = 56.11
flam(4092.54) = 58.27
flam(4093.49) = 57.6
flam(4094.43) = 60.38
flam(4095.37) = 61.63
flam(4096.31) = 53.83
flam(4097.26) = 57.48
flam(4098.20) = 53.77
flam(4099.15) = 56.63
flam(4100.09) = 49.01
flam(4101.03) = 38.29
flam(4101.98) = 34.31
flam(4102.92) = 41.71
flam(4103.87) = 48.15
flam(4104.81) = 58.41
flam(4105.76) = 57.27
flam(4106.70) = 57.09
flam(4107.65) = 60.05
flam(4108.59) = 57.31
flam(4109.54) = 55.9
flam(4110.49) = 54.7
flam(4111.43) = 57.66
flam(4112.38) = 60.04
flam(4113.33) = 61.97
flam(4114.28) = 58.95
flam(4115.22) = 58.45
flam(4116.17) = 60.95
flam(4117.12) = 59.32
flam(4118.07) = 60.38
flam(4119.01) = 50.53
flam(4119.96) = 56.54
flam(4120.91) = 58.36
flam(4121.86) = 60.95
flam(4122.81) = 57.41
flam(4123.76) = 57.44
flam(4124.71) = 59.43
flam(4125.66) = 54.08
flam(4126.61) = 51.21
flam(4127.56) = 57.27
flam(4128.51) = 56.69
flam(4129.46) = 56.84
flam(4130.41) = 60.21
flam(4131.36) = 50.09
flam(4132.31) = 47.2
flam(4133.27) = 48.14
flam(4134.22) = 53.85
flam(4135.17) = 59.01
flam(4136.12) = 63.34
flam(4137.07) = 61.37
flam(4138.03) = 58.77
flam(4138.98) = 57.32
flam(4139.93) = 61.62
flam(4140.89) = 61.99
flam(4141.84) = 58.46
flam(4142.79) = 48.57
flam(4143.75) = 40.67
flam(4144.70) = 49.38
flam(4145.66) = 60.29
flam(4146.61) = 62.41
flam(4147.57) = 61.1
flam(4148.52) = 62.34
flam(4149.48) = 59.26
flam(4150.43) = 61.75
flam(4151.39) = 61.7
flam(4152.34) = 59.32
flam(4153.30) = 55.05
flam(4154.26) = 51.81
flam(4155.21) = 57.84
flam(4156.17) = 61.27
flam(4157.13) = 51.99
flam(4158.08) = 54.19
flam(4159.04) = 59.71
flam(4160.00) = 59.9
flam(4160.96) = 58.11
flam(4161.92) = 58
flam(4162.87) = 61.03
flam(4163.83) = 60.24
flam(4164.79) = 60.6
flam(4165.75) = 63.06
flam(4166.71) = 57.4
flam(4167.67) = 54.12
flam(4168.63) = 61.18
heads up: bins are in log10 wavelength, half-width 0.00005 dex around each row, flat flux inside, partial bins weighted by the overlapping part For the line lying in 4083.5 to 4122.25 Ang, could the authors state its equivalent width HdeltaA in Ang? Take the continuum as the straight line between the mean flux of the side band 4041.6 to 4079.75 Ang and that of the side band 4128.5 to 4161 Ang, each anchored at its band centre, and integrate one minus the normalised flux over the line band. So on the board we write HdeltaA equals -1.4 Ang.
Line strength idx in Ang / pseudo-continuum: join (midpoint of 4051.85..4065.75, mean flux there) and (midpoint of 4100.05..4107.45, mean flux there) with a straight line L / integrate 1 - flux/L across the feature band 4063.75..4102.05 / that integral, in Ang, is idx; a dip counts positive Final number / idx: -3.4 Ang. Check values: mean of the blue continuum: 51.3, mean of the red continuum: 48.4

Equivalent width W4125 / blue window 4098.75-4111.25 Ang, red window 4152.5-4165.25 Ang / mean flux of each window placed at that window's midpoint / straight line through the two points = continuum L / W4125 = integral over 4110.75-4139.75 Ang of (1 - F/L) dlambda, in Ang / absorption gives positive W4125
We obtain -1.8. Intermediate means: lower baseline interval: 51.6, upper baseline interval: 57.7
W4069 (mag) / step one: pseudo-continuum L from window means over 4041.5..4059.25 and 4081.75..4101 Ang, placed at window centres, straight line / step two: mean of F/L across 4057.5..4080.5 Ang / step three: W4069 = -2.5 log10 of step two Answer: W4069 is 0.06 mag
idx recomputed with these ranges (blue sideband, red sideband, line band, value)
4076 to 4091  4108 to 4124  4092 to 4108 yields 1.0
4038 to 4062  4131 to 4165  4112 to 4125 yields -0.5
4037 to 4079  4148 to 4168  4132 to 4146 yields 0.5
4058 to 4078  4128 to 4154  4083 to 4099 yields -1.5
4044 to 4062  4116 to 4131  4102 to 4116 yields 0.1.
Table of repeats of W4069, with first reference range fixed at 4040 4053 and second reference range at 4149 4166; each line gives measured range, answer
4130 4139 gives 0.03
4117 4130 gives 0.00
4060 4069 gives 0.08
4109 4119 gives -0.04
